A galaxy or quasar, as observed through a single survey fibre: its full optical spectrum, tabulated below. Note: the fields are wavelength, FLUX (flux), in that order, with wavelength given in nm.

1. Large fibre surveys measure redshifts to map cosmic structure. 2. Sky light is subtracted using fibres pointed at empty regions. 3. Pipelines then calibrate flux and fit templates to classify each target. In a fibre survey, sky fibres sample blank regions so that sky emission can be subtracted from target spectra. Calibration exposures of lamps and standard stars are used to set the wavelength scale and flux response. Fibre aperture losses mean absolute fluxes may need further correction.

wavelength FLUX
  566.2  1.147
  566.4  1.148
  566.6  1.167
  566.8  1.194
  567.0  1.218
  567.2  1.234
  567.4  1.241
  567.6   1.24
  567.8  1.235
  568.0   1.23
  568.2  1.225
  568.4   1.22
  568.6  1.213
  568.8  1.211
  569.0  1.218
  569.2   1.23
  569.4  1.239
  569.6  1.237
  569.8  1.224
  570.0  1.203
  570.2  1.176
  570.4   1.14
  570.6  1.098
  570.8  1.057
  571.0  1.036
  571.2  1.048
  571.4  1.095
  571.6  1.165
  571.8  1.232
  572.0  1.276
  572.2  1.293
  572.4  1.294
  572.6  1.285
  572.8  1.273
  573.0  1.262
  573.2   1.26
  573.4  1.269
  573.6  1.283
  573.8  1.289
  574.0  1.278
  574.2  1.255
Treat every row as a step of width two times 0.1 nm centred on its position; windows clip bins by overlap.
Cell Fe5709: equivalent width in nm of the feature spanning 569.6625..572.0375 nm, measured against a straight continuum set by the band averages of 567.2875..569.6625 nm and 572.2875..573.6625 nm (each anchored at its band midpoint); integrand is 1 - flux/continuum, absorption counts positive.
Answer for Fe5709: 0.21 nm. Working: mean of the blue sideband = 1.23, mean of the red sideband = 1.28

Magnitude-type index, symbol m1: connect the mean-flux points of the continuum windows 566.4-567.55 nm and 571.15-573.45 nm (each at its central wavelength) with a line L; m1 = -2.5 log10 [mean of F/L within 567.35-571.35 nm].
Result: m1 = 0.03 mag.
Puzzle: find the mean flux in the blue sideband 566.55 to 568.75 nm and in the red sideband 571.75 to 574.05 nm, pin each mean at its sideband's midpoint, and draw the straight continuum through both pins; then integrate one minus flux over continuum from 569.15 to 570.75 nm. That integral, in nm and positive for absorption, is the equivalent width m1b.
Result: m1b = 0.07 nm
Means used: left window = 1.22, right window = 1.28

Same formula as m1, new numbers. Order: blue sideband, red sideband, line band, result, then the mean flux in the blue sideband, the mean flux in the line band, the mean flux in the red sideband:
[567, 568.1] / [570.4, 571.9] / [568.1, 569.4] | -0.03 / 1.23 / 1.22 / 1.11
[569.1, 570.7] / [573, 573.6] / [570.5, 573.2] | 0.04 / 1.19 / 1.19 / 1.27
